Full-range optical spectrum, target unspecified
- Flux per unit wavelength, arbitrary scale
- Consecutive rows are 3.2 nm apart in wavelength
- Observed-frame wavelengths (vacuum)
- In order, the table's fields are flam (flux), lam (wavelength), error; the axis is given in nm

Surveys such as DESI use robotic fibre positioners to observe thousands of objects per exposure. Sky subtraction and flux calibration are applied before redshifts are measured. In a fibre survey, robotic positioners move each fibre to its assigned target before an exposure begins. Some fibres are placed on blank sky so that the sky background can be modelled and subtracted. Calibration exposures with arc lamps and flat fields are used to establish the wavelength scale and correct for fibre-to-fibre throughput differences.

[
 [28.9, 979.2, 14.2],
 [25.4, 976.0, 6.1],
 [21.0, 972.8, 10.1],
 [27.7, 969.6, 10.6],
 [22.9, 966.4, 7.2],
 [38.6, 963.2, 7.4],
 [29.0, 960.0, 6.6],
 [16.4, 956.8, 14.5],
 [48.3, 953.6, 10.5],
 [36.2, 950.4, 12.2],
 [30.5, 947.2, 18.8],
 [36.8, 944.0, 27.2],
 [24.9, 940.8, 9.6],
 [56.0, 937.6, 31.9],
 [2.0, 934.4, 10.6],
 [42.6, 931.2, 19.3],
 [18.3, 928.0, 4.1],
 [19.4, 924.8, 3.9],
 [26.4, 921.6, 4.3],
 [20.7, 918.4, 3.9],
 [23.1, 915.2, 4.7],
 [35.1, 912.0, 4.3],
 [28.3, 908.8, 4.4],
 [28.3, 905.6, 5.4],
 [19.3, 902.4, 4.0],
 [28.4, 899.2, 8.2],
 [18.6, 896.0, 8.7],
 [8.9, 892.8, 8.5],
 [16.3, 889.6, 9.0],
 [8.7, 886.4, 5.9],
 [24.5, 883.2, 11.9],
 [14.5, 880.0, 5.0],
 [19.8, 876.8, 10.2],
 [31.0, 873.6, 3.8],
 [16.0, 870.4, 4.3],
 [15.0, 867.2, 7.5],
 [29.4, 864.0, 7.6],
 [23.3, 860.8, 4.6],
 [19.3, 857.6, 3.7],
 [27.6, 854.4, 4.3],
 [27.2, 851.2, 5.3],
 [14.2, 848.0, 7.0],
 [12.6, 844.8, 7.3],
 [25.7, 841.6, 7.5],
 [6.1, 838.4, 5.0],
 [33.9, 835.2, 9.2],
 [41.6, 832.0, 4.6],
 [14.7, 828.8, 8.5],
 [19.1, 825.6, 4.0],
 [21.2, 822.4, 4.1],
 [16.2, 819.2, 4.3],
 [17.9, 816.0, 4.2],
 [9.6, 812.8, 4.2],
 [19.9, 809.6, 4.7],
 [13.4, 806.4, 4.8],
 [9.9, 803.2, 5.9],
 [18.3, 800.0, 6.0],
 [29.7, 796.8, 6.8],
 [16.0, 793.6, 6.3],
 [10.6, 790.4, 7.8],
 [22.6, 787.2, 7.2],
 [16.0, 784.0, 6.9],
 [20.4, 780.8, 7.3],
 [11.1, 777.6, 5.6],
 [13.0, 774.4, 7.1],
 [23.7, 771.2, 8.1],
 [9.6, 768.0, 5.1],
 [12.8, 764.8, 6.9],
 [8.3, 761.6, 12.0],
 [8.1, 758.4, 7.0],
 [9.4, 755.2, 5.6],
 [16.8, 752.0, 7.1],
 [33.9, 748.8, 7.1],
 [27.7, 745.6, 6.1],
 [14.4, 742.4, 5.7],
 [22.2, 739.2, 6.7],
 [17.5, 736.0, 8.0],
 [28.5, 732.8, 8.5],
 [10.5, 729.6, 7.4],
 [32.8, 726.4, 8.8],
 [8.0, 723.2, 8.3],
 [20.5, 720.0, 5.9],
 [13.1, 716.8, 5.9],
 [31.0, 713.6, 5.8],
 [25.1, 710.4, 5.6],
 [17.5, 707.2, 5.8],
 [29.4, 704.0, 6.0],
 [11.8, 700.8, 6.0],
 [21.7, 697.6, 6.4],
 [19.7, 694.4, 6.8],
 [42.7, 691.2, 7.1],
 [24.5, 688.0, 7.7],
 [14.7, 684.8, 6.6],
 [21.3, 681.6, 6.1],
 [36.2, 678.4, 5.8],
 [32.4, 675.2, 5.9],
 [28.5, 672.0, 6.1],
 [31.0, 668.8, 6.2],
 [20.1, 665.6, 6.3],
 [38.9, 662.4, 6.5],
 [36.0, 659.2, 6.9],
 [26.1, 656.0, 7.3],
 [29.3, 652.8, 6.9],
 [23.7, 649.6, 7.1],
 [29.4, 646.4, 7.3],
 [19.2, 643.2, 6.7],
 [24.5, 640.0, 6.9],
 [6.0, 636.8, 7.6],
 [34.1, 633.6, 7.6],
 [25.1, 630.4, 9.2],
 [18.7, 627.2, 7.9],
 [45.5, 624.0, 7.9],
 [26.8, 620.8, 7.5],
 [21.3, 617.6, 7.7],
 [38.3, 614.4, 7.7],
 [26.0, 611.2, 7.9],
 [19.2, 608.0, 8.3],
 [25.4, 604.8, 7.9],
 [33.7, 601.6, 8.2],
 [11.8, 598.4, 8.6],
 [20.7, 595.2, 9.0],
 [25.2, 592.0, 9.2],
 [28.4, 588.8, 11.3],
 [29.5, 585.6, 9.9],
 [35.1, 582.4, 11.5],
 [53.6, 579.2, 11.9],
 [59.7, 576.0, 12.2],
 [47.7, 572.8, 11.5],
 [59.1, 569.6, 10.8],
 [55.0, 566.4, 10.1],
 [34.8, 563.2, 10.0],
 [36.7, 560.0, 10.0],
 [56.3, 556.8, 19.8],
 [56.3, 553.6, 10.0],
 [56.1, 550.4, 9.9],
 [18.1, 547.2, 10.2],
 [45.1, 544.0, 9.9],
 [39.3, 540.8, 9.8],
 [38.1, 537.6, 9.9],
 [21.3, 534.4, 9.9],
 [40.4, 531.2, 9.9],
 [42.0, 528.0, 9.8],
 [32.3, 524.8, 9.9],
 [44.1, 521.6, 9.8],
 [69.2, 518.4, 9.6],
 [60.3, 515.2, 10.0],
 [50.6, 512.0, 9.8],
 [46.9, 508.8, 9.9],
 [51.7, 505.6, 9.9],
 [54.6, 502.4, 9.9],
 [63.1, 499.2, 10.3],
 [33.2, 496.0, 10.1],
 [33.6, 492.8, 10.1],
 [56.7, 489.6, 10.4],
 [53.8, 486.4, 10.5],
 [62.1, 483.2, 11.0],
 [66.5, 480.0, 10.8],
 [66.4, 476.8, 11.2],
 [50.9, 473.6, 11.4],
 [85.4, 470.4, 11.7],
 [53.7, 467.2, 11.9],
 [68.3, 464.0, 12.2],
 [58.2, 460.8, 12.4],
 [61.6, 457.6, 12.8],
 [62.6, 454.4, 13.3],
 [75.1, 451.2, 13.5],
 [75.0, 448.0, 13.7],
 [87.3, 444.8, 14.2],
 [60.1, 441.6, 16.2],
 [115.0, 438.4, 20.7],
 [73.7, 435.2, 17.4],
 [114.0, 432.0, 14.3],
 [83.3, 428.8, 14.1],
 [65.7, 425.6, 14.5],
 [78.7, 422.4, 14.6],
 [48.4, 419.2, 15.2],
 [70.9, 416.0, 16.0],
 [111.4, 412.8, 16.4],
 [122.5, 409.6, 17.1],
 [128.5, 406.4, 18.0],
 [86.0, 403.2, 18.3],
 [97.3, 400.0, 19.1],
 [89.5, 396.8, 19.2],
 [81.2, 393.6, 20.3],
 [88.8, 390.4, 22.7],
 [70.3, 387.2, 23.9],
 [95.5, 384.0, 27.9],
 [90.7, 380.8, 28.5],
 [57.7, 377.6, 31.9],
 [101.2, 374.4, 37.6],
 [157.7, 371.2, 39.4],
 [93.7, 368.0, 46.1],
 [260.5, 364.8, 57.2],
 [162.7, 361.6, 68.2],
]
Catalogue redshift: 1.23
